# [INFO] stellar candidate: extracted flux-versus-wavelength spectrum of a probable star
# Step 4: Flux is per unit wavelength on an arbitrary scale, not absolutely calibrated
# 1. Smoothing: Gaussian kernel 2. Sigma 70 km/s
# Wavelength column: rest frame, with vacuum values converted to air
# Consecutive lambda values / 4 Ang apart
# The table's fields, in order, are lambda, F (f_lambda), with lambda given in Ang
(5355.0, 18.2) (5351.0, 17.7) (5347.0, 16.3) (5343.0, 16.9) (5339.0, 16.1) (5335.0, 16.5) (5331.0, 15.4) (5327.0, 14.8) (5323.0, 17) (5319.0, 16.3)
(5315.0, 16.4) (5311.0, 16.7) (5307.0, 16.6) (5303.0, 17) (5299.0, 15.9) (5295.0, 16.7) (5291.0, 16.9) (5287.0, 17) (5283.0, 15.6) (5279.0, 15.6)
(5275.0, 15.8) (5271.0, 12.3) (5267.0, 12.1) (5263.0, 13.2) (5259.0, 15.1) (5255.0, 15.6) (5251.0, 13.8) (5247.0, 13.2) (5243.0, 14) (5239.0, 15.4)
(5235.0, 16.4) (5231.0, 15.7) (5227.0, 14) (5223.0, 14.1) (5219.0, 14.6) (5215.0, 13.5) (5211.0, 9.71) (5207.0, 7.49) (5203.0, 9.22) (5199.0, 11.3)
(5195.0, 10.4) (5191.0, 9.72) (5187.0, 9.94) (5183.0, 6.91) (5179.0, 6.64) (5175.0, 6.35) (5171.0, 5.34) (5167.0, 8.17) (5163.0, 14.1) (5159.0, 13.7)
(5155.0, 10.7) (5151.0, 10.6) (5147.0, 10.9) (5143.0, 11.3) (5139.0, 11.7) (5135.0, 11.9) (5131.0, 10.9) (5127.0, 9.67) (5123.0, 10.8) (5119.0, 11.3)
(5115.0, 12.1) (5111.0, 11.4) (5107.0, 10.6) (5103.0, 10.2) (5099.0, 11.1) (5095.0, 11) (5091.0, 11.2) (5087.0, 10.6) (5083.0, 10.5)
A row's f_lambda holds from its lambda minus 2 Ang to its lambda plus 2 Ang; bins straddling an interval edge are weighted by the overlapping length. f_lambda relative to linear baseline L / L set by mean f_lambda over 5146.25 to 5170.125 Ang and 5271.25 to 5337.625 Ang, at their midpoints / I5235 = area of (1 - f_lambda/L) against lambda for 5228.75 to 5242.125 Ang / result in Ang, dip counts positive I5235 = -1.8 Ang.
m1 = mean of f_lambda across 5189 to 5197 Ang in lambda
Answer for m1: 10.1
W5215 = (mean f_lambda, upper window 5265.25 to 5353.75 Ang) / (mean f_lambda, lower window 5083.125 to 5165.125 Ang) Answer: 1.4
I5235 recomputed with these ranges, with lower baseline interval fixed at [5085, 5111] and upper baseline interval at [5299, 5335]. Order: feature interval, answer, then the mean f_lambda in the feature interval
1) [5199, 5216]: 4.6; 9.93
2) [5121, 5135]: 1.1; 10.7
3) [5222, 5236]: -0.9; 15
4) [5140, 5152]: 1.0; 11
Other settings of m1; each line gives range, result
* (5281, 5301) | 16.4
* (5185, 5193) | 9.83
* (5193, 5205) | 10.3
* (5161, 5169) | 11.1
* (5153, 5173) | 10.4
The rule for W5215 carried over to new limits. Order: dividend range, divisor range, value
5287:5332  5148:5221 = 1.65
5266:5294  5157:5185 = 1.74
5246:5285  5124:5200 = 1.42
